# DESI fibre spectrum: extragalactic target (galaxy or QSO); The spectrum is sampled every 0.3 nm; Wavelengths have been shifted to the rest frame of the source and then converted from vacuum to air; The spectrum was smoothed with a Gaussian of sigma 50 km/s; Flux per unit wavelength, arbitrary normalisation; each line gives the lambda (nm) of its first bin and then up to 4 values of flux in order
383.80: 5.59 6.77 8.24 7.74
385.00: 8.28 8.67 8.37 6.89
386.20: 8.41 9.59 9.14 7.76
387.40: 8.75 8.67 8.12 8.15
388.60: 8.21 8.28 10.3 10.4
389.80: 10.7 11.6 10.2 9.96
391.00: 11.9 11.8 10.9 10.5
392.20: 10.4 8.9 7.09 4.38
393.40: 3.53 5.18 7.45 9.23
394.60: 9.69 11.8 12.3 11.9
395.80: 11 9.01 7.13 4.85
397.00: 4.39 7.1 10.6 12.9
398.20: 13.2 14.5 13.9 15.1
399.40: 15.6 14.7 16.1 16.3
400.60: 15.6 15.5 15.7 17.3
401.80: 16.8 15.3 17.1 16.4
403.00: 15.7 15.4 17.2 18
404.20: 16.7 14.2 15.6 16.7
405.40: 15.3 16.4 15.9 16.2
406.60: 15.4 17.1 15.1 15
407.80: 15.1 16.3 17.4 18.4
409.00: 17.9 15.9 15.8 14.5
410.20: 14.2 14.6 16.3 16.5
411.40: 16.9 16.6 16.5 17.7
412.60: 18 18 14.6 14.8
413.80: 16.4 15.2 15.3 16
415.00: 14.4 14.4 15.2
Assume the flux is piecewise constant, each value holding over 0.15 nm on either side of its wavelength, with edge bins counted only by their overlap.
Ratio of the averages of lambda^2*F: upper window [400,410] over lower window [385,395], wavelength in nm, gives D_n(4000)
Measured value 2.0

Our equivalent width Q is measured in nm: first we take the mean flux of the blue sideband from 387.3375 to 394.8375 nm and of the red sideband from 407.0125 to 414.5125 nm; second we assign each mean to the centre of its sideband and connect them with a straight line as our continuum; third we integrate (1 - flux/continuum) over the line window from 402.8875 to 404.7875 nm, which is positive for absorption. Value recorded -0.36 nm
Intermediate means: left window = 9.01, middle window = 16.2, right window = 16.1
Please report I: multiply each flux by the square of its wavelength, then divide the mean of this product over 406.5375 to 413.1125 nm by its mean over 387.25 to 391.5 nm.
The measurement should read 1.8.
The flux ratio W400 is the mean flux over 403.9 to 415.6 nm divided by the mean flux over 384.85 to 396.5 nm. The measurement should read 1.8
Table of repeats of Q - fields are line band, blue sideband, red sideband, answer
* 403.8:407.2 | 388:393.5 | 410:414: -0.48 nm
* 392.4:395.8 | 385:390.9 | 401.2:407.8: 0.97 nm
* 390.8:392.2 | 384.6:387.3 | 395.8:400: -0.21 nm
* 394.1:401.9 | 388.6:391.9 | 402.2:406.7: 0.78 nm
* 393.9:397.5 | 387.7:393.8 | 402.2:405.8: 0.85 nm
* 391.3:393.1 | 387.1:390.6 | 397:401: 0.23 nm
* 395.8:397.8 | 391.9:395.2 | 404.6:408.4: 0.48 nm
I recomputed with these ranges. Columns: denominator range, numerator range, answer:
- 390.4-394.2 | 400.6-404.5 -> 2.01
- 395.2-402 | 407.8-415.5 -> 1.35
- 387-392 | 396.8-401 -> 1.41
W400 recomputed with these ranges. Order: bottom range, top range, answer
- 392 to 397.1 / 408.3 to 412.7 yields 2.01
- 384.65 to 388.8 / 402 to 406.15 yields 1.93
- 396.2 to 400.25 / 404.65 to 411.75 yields 1.38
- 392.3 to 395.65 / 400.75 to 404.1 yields 1.97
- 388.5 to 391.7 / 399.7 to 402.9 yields 1.55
